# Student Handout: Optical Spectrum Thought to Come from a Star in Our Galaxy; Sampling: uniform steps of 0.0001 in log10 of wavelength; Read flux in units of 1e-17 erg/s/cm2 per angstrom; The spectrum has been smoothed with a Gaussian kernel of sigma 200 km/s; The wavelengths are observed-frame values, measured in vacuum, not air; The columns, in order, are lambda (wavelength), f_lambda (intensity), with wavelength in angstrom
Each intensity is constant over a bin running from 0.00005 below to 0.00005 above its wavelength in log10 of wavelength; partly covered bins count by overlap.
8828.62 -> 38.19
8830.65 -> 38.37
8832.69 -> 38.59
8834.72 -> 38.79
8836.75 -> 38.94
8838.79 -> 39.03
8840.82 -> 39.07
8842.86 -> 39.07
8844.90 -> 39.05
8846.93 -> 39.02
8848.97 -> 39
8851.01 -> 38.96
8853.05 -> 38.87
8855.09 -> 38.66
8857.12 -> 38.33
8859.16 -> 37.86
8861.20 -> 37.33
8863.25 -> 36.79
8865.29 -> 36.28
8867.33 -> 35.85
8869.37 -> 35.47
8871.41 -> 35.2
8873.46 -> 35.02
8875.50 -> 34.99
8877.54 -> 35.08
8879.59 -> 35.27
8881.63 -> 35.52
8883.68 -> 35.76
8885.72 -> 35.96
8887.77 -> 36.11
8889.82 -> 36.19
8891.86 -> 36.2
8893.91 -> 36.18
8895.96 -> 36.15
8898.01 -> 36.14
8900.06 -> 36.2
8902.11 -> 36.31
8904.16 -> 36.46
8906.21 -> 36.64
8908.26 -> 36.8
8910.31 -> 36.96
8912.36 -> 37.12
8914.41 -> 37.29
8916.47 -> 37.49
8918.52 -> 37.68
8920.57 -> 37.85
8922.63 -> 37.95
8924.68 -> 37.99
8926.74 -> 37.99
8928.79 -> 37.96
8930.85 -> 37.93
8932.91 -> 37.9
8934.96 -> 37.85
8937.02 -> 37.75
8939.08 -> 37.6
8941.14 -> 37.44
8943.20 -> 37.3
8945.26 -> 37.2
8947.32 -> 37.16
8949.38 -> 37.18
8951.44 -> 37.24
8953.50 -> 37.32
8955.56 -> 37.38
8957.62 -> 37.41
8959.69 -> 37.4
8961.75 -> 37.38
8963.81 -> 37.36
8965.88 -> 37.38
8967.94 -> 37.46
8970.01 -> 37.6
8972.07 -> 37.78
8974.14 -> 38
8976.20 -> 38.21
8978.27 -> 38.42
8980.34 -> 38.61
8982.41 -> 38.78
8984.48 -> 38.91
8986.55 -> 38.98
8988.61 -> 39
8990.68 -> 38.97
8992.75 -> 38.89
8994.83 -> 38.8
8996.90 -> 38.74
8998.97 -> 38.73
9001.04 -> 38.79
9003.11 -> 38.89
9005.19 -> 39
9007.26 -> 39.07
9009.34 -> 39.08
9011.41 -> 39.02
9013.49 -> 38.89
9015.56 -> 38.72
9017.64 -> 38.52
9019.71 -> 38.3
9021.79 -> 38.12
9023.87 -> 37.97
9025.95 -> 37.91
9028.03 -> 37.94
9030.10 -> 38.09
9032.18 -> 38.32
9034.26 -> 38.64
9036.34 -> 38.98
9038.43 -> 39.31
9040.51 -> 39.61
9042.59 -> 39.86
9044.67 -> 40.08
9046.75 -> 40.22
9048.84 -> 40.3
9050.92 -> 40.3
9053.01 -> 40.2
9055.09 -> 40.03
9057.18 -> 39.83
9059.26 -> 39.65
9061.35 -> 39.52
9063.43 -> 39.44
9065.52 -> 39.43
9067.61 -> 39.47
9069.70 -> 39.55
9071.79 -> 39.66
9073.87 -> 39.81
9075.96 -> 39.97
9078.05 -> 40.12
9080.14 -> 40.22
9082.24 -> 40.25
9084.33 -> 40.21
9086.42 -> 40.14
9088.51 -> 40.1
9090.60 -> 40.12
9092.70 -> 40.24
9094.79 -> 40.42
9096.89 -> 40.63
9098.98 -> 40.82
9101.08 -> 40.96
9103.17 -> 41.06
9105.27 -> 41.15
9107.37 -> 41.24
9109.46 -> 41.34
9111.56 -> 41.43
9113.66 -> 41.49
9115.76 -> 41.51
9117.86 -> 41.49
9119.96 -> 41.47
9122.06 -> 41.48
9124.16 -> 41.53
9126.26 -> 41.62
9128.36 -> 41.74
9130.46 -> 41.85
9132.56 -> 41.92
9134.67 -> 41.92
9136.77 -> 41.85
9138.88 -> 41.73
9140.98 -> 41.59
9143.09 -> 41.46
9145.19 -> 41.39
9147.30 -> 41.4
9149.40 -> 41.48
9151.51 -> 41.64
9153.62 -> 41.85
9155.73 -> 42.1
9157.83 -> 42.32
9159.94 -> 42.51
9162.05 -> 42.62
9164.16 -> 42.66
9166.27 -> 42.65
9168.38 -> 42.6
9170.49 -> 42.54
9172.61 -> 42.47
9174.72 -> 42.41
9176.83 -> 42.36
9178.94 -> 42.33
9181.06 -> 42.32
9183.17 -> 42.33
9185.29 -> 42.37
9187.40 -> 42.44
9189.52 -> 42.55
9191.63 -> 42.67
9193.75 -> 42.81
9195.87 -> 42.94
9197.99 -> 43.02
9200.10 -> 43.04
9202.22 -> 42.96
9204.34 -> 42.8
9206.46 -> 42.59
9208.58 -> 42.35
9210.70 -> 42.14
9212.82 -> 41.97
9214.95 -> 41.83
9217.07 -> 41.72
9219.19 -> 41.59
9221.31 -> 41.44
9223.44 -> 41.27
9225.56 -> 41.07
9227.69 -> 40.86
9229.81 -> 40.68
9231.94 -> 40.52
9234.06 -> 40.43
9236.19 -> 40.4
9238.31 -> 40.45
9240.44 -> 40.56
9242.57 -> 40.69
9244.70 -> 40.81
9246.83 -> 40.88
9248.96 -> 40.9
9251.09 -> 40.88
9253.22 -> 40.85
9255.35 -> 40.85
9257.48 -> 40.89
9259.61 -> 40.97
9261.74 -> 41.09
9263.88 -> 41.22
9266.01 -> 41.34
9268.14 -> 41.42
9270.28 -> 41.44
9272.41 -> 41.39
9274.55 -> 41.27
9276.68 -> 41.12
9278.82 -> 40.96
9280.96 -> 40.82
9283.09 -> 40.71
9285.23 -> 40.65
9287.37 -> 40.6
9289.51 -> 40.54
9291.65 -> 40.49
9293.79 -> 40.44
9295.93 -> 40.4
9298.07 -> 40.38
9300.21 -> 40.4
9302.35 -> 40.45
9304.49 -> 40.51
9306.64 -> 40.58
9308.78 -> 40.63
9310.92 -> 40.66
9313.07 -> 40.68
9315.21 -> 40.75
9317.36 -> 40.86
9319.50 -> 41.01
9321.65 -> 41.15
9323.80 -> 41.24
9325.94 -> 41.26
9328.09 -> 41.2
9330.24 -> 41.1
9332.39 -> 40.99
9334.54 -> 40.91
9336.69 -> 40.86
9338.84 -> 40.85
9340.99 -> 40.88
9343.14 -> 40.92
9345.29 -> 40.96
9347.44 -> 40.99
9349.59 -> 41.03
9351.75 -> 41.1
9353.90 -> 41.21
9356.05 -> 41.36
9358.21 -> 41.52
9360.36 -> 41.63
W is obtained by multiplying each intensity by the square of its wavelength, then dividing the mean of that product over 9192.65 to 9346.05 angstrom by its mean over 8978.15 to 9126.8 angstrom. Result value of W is 1.09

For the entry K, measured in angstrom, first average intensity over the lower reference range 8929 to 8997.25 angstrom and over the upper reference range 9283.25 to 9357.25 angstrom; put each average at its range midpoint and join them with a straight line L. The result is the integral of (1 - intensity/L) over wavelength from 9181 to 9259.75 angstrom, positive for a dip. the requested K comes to -3.2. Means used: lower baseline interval 37.9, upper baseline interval 40.8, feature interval 41.6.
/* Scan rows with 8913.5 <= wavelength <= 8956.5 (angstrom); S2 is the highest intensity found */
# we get 37.99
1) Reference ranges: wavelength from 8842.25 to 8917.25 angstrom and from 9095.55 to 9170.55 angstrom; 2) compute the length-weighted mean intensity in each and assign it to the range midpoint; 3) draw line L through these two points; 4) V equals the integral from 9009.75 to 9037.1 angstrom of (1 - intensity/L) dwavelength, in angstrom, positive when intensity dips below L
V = 0.8 angstrom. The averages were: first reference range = 36.8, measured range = 38.4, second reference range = 41.7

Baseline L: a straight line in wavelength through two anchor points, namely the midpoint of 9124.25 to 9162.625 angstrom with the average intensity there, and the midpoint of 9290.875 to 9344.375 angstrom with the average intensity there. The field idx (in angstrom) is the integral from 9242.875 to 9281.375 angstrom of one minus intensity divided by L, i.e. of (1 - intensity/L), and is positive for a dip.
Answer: 0.1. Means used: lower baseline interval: 41.8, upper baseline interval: 40.8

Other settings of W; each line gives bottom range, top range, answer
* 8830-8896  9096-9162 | 1.19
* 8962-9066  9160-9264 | 1.12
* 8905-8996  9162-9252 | 1.17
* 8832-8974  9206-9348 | 1.19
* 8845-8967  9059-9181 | 1.17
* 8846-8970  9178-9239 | 1.21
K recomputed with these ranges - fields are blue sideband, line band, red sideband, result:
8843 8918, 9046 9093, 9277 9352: -1.73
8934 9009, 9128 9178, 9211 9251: -2.39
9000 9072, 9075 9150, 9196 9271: -2.01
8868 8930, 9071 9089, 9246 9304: -0.69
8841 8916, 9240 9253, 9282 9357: -0.21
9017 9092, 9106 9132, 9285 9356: -1.13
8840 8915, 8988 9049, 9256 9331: -1.07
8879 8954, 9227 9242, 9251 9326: -0.10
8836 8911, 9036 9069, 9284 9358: -1.11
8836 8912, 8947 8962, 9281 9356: 0.13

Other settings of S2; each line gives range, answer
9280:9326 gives 41.26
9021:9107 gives 41.15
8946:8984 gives 38.78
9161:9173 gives 42.66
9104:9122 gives 41.51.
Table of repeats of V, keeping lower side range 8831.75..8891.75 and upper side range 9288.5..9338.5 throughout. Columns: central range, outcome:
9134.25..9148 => -0.8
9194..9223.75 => -1.8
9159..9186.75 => -2.0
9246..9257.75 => -0.2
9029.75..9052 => -0.5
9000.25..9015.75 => -0.2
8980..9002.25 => -0.4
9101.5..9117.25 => -0.9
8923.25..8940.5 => 0.0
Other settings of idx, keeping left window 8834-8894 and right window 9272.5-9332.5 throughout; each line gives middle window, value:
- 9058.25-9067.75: -0.2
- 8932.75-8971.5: 0.4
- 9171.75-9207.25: -2.5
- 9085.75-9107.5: -0.9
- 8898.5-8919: 0.4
